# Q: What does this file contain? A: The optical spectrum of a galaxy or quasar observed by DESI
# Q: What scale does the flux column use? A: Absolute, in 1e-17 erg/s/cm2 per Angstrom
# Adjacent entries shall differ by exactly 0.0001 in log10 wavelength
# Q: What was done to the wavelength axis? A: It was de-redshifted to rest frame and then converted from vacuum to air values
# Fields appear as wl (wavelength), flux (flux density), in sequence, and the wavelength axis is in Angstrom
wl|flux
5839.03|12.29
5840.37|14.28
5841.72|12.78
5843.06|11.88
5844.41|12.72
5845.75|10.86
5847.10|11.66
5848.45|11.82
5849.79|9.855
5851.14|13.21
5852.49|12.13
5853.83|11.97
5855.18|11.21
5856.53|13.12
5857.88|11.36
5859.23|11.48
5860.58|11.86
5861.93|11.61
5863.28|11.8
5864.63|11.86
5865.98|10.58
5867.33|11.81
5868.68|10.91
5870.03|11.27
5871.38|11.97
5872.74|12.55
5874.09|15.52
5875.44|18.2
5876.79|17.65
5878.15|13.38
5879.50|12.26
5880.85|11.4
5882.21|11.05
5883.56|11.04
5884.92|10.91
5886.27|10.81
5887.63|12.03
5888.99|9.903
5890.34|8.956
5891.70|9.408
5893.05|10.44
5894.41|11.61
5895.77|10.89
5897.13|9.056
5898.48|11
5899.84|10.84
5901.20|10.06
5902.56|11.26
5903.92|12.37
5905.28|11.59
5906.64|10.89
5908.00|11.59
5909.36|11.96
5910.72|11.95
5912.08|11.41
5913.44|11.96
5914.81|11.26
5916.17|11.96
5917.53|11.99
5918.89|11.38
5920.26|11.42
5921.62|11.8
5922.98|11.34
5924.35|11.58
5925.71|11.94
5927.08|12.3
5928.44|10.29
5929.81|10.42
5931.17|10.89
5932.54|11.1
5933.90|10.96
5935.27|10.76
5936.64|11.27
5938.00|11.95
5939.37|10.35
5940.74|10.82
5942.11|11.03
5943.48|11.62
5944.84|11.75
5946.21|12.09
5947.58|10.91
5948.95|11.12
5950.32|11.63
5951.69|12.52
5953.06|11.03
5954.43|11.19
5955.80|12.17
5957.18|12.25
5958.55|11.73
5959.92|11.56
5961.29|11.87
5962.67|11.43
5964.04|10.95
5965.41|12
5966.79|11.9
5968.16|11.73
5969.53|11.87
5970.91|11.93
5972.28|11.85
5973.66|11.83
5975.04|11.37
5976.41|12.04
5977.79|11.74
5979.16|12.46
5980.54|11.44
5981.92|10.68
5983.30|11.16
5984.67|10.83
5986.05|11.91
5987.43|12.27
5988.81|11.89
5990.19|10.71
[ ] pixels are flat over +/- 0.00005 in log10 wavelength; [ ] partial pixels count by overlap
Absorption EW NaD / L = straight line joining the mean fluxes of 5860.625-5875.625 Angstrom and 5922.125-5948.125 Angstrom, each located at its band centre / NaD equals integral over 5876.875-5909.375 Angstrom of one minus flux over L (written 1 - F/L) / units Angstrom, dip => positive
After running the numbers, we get 2.18 Angstrom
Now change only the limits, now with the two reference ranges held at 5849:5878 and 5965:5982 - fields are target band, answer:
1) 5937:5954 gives 0.8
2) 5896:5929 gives 2.2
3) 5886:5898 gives 1.9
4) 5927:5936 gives 0.9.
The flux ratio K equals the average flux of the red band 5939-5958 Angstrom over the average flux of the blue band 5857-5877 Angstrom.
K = 0.9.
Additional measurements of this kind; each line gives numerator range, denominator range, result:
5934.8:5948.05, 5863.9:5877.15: 0.86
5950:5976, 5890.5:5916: 1.06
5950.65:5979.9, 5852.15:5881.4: 0.94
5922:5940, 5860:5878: 0.87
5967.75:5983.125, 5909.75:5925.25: 1.00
